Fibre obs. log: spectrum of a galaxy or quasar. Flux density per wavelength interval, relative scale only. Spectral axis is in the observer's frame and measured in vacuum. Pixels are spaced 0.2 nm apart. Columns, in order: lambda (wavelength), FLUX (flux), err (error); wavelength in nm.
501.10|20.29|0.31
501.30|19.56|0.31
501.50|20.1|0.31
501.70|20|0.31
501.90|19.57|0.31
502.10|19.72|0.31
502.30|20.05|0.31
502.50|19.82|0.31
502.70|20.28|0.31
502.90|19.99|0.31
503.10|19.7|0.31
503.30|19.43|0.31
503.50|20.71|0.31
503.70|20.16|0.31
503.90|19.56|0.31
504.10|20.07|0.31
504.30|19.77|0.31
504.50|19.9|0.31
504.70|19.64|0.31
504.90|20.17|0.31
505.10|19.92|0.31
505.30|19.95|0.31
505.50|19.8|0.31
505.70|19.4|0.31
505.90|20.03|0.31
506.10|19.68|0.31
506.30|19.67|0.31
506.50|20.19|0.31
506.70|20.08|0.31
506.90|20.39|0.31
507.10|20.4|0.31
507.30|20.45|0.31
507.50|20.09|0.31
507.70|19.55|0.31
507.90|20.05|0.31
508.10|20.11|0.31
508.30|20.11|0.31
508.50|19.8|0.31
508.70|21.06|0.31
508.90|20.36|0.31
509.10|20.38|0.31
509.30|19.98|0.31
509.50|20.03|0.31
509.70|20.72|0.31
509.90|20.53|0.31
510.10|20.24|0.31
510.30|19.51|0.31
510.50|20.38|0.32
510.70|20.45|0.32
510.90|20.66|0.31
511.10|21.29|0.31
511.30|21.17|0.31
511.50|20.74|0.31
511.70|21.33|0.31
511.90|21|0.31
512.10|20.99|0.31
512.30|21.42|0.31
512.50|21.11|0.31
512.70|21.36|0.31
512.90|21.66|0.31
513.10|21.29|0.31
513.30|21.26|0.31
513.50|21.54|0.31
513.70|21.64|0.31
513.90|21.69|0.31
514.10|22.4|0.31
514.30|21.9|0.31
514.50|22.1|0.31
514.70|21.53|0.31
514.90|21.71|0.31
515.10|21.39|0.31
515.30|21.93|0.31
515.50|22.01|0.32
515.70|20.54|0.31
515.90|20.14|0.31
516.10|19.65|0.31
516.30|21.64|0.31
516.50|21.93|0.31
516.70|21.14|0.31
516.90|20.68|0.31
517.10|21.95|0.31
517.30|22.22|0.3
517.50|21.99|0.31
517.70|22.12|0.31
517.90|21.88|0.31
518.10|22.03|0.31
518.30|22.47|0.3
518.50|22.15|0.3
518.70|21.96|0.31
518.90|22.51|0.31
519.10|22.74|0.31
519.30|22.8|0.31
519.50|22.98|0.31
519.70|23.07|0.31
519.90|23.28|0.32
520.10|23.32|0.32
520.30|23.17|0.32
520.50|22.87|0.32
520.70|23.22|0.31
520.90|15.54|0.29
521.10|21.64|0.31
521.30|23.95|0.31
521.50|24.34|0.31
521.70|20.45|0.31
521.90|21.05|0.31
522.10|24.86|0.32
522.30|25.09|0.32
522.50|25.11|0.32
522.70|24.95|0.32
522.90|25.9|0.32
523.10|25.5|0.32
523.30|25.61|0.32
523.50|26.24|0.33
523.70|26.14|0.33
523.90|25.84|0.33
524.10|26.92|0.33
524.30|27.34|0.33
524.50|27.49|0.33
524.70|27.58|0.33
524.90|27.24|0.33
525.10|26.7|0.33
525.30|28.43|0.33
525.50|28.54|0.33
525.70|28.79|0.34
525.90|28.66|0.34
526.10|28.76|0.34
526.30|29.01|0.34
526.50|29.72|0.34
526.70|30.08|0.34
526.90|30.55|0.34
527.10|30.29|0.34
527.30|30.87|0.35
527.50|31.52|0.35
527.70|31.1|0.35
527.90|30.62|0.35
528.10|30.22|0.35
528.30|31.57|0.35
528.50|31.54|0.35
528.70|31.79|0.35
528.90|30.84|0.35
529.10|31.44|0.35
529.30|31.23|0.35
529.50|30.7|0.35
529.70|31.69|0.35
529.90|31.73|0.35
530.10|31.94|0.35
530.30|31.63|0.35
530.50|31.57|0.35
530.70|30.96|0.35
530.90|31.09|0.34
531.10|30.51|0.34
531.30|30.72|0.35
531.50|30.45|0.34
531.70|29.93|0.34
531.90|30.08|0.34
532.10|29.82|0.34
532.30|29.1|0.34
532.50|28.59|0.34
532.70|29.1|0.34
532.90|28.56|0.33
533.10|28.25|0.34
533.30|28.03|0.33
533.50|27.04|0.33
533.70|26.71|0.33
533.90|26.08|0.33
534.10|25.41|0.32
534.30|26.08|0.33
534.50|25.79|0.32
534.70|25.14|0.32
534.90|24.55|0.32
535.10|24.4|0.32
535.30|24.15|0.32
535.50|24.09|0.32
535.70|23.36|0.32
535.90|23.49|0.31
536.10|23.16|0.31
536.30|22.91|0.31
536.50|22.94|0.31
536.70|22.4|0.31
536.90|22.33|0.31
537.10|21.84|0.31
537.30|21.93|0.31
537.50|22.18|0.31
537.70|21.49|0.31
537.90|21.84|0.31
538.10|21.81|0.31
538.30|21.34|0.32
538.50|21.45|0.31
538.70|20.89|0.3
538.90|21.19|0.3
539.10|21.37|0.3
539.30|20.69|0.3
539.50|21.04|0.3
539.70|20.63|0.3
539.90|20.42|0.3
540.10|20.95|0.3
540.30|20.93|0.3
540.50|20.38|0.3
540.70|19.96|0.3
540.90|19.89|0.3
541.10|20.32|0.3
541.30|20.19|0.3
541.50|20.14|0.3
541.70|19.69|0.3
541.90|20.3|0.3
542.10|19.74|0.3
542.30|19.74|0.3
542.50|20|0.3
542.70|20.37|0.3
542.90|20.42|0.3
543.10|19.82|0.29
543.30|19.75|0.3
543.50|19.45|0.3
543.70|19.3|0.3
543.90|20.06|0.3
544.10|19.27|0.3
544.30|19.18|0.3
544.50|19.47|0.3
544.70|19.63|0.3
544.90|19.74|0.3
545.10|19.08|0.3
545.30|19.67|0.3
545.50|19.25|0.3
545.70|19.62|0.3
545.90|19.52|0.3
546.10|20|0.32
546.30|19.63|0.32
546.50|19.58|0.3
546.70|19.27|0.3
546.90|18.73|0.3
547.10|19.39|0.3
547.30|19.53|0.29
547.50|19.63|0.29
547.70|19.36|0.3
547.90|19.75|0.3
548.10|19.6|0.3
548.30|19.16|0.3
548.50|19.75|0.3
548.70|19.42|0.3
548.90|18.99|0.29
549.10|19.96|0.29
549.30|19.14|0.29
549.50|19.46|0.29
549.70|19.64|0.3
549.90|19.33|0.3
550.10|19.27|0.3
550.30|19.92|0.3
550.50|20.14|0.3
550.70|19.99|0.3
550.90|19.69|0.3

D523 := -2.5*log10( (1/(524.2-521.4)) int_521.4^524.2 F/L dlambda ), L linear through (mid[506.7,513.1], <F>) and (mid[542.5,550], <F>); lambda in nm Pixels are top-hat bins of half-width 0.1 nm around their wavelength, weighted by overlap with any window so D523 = -0.225 mag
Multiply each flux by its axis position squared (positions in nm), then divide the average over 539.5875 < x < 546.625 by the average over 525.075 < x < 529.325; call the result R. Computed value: 0.70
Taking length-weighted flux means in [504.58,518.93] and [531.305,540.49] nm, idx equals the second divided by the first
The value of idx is 1.16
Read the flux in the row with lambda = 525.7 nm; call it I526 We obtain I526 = 28.79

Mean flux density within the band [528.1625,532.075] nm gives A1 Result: 31.1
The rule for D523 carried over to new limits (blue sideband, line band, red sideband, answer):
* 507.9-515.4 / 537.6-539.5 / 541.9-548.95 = -0.08 mag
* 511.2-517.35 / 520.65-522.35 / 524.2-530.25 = 0.18 mag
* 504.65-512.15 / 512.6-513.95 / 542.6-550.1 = -0.07 mag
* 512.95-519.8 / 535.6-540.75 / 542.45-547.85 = -0.08 mag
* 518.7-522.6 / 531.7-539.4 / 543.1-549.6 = -0.18 mag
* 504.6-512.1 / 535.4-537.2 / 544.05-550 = -0.17 mag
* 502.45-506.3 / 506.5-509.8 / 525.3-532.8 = 0.07 mag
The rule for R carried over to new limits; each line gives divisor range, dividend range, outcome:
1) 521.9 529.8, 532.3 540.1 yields 0.87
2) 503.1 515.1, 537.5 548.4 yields 1.11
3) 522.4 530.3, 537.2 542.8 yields 0.75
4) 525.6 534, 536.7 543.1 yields 0.72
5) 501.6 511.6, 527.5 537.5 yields 1.53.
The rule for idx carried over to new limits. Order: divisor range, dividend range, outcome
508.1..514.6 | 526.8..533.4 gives 1.46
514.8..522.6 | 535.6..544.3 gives 0.95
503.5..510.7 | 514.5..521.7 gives 1.09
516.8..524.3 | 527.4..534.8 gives 1.28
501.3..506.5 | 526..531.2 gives 1.55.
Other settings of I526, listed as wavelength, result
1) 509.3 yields 19.98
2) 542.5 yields 20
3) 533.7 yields 26.71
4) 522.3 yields 25.09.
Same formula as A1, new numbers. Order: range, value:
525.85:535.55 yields 29.3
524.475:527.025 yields 28.6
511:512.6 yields 21.1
